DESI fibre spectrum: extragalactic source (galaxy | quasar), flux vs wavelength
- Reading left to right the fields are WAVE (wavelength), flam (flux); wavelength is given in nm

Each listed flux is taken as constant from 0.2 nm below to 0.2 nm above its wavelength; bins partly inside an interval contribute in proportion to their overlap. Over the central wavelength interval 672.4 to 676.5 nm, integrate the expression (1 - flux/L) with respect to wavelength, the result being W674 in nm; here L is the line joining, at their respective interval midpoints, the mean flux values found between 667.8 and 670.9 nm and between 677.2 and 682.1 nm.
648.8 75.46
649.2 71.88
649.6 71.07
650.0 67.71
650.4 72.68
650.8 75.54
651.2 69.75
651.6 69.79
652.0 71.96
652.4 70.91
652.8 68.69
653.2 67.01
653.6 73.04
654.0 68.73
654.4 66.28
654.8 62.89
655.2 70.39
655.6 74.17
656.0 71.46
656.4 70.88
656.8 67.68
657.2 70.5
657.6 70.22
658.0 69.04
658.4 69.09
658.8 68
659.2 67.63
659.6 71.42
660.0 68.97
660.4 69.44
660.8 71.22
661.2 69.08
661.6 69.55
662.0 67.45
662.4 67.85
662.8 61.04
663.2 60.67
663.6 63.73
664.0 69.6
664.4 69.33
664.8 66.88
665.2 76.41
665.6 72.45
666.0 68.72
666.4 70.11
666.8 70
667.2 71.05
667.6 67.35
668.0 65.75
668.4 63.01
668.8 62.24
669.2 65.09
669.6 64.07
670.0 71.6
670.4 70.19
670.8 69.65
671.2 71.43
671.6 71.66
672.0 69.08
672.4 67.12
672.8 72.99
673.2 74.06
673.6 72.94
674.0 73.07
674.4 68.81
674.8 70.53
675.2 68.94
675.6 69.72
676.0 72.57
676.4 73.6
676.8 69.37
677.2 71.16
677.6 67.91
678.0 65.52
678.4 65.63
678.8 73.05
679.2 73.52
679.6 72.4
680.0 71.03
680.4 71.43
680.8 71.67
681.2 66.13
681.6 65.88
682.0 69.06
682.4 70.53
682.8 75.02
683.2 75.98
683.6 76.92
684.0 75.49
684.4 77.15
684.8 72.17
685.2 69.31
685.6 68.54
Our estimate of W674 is -0.21 nm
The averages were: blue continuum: 66.3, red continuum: 69.5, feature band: 71.5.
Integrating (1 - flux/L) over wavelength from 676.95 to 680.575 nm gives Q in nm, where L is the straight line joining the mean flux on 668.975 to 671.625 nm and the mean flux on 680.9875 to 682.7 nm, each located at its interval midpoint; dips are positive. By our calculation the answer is -0.09 nm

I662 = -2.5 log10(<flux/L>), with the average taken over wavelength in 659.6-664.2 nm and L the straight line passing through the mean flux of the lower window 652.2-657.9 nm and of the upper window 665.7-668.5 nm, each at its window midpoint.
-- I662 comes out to 0.02 mag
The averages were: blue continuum 69.5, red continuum 68.3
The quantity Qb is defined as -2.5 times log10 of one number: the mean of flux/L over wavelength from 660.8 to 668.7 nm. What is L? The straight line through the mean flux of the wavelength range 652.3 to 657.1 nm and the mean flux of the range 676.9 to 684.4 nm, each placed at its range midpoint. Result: 0.03 mag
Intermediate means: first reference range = 69.3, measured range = 67.9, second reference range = 71.2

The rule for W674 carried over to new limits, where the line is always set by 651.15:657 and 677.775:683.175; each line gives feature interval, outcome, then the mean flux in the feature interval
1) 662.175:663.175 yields 0.085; 63.9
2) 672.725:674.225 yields -0.067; 73.2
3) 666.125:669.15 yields 0.126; 67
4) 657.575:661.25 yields 0.017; 69.4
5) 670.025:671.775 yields -0.020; 70.8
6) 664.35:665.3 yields -0.009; 70.5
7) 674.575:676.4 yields -0.017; 70.8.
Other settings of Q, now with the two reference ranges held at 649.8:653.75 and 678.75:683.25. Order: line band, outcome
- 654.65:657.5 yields 0.04 nm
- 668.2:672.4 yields 0.19 nm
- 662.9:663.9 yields 0.11 nm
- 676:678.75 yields 0.07 nm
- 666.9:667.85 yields 0.02 nm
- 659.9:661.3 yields 0.02 nm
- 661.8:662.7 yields 0.05 nm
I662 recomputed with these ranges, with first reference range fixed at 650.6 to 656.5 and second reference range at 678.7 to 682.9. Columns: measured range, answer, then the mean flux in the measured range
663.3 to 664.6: 0.05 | 67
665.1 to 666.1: -0.03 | 72.5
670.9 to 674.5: -0.01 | 71.3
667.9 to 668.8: 0.11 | 63.8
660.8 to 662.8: 0.04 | 68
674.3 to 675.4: 0.02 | 69.5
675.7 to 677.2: -0.02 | 71.6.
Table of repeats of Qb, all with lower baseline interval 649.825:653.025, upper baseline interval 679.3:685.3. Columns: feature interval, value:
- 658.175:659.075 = 0.04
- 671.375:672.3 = 0.02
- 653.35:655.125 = 0.05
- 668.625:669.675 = 0.12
